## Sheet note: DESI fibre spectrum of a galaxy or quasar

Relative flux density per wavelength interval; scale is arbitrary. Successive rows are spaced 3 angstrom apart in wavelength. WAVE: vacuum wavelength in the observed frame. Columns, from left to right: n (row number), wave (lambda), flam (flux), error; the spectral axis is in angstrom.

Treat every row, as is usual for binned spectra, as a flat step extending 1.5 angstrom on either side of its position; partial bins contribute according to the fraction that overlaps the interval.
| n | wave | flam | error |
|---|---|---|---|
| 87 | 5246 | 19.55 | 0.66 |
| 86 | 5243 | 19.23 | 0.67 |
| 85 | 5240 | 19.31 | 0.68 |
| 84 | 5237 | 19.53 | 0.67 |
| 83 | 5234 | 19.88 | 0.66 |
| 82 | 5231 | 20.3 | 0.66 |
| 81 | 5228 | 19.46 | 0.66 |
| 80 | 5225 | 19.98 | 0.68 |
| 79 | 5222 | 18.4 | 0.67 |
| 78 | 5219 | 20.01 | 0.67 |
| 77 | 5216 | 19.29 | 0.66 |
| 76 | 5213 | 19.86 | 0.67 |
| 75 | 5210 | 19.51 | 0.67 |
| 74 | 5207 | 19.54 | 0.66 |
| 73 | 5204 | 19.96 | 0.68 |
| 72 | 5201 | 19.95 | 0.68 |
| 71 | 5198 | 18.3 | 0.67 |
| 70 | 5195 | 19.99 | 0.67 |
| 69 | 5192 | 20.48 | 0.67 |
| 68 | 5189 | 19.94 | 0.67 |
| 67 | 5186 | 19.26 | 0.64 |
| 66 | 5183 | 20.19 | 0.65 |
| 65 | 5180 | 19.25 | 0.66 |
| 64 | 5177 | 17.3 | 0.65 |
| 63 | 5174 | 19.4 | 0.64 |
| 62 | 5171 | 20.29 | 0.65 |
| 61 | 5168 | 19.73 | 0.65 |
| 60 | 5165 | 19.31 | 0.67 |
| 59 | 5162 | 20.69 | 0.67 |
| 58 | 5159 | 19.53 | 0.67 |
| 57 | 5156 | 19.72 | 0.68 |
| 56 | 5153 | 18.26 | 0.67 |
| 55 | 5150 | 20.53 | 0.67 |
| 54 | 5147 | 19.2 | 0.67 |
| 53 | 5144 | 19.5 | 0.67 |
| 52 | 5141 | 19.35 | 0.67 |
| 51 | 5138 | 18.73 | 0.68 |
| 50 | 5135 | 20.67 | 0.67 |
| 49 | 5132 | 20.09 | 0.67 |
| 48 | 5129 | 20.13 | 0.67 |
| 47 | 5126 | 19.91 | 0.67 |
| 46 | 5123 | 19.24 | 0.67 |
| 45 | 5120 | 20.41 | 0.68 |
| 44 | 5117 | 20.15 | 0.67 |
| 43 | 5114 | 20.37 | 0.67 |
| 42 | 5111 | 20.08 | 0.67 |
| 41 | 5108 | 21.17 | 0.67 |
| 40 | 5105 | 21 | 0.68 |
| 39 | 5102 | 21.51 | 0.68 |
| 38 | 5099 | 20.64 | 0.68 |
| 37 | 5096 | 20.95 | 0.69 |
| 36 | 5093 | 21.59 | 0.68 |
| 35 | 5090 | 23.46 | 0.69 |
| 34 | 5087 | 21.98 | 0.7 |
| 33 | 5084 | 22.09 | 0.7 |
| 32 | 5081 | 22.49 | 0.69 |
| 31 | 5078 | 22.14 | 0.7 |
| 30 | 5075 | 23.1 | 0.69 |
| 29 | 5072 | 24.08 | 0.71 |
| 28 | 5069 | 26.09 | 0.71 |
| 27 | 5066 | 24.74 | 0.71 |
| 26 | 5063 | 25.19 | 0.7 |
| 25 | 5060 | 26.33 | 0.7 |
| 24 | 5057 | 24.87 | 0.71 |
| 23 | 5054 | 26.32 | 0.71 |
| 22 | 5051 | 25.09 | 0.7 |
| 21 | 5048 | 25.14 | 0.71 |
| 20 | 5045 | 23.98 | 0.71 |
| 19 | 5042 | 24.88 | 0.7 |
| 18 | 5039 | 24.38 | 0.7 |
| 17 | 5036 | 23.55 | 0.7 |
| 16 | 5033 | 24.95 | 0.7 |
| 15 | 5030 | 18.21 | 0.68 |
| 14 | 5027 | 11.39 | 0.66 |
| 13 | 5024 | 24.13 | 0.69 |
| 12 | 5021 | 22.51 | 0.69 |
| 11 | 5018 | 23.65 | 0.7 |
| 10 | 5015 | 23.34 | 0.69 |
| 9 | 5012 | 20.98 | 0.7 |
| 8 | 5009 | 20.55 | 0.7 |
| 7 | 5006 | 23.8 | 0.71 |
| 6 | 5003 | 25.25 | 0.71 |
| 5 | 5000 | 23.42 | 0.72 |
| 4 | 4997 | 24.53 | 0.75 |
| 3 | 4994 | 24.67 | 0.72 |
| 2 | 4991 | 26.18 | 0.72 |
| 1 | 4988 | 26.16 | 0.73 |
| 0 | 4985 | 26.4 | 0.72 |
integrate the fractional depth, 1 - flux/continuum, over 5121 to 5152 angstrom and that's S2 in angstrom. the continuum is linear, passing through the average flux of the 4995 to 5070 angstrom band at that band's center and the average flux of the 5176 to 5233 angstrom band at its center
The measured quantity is 2.0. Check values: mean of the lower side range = 23.5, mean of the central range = 19.7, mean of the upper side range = 19.5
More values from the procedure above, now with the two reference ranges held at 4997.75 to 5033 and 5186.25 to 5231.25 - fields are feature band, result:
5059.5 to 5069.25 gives -1.9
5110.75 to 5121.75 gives 0.2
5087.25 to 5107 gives -0.6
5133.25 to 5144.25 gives 0.4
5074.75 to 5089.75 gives -1.0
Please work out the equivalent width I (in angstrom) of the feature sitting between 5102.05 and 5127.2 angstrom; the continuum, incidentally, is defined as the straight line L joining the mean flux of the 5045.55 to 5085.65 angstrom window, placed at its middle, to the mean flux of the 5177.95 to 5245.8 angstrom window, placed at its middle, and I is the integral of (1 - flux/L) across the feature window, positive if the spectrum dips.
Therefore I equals 2.69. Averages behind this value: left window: 24.4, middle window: 20.4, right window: 19.6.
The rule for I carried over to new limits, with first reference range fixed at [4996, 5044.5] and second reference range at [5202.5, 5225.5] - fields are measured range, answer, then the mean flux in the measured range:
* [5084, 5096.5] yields -0.39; 22.1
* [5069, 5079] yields -0.89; 23.6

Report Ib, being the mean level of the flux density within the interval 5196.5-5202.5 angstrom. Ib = 19.1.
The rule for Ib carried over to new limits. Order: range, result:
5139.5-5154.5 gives 19.4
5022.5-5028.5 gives 17.8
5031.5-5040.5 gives 24.3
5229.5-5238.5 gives 19.9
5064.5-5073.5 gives 25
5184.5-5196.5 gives 19.9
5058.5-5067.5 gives 25.4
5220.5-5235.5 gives 19.6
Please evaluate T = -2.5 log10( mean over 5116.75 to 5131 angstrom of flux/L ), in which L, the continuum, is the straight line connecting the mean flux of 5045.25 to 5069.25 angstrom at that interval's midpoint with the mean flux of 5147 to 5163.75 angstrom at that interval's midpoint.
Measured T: 0.081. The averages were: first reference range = 25.4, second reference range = 19.7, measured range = 20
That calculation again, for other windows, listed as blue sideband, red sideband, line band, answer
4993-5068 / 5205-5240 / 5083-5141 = 0.057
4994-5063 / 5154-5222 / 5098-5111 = 0.028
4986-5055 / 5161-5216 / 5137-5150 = 0.067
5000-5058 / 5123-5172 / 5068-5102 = -0.052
